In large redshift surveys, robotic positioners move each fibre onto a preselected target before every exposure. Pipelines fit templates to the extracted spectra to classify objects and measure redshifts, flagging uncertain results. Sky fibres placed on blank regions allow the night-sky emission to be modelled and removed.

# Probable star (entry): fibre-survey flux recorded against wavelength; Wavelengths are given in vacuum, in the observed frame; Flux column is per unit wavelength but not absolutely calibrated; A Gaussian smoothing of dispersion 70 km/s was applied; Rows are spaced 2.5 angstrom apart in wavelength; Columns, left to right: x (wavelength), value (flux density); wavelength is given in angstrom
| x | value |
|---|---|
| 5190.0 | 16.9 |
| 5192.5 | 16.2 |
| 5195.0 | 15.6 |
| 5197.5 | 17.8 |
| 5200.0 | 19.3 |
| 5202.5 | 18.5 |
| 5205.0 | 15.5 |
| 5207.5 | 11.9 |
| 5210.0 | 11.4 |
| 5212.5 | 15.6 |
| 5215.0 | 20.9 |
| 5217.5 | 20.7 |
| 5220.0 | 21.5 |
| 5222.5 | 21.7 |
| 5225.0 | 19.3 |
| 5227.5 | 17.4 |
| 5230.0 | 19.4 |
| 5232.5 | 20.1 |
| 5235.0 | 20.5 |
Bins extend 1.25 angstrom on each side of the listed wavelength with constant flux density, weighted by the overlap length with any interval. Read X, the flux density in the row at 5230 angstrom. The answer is 19.4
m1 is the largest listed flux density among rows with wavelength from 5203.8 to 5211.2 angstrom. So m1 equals 15.5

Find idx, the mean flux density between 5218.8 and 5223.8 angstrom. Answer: 21.6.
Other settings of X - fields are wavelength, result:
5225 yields 19.3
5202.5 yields 18.5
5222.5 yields 21.7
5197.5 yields 17.8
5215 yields 20.9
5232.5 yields 20.1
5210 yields 11.4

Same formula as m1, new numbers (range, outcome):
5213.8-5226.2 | 21.7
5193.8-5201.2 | 19.3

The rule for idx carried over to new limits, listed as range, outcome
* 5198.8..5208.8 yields 16.3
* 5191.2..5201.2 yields 17.2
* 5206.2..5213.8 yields 13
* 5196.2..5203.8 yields 18.5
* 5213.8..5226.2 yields 20.8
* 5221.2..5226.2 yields 20.5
